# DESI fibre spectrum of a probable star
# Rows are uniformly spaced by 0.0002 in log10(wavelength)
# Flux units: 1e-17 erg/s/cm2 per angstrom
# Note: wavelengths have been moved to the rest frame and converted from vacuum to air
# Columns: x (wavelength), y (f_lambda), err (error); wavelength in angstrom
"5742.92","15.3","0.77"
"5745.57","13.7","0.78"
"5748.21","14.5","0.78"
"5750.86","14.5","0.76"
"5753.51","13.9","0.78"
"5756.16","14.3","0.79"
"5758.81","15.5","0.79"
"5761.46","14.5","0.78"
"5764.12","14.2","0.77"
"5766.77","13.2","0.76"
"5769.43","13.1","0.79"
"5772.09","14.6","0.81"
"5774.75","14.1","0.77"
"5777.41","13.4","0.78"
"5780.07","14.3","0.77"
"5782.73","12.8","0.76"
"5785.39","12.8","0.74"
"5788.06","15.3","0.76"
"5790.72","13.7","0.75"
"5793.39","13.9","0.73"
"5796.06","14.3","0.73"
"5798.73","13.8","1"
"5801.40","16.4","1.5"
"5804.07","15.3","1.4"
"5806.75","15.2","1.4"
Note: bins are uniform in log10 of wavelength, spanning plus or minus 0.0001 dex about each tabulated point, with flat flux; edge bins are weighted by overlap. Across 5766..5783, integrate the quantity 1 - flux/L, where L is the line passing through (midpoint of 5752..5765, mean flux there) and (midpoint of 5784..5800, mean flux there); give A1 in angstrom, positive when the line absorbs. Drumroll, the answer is 0.6 angstrom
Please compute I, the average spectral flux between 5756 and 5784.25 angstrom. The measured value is 14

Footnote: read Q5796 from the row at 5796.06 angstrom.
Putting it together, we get 14.3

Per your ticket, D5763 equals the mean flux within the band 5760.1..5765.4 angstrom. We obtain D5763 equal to 14.3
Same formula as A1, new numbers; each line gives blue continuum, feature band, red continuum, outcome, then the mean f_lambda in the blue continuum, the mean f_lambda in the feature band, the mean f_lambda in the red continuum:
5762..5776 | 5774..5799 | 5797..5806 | 1.2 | 13.9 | 13.8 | 15.1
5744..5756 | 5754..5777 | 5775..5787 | -0.5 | 14.2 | 14.1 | 13.4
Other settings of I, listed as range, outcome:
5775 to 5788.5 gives 13.6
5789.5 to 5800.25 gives 14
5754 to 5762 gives 14.7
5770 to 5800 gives 13.9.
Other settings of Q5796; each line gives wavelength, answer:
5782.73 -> 12.8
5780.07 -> 14.3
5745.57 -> 13.7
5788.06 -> 15.3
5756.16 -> 14.3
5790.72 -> 13.7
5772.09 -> 14.6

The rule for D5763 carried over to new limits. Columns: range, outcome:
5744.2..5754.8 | 14.2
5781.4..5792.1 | 13.7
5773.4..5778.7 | 13.8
